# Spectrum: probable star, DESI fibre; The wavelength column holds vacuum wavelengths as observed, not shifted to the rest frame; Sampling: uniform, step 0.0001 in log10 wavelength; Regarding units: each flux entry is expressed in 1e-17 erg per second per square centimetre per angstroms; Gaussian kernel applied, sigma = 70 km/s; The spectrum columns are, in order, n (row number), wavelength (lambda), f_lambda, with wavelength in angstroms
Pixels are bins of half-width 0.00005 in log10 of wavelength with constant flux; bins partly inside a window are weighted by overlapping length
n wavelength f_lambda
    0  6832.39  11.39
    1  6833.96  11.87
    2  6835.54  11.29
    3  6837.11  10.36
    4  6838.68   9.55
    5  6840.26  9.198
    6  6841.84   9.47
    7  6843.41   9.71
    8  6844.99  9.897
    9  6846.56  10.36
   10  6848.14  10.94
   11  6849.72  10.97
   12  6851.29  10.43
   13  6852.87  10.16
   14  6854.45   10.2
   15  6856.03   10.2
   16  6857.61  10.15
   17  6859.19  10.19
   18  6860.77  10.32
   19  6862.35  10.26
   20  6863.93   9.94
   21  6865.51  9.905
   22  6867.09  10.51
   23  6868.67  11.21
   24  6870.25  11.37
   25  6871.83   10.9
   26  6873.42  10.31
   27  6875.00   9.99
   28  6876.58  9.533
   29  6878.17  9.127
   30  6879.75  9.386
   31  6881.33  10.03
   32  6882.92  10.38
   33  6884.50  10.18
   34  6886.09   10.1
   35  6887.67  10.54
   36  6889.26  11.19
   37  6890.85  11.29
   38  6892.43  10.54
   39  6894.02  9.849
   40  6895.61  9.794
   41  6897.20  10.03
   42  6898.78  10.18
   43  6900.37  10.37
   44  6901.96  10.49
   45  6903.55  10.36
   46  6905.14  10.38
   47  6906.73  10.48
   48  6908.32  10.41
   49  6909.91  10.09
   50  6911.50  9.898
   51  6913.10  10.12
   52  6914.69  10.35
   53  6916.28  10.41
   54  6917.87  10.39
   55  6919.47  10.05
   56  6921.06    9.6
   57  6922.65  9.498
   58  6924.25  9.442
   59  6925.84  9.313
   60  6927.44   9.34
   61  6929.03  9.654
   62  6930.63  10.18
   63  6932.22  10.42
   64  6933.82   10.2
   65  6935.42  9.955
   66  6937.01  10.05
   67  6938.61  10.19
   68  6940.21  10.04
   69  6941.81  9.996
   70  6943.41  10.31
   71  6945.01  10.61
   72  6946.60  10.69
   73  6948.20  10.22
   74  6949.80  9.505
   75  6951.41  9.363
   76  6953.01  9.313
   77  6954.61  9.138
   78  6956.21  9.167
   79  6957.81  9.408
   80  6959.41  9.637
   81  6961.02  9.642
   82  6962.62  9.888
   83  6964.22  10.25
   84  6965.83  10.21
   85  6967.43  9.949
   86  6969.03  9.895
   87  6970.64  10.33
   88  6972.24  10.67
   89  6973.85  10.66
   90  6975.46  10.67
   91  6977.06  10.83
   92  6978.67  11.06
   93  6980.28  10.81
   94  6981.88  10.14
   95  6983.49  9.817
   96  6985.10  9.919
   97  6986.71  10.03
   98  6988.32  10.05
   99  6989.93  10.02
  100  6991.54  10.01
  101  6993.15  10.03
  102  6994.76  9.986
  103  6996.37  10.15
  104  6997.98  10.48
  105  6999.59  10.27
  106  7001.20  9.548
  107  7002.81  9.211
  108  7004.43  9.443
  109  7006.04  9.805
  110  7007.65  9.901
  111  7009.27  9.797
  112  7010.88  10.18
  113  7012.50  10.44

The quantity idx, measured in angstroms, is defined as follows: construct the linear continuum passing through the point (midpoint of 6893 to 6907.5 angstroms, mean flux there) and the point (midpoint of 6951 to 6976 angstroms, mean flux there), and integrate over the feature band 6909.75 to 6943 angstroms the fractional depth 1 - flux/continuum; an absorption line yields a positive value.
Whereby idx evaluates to 0.4 angstroms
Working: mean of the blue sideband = 10.2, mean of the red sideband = 9.89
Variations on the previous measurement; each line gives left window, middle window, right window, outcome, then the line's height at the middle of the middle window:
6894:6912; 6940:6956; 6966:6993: 0.6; 10.3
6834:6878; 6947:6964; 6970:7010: 1.0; 10.2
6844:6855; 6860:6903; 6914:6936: -0.4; 10.2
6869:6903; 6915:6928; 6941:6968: 0.3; 10.1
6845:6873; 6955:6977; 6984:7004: 0.0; 10.1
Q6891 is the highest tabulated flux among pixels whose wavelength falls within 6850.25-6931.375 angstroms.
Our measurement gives 11.37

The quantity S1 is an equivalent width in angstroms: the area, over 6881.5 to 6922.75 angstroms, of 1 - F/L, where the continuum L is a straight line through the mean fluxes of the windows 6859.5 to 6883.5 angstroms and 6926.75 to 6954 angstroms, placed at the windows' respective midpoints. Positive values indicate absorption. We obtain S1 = -0.7 angstroms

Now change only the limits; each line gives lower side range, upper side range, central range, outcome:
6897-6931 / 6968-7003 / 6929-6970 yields 0.8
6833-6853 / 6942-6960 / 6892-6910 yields -0.4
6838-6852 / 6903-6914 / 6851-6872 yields -0.6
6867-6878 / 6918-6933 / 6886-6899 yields -0.3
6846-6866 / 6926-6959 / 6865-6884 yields 0.0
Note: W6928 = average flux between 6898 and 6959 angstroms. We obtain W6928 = 9.99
